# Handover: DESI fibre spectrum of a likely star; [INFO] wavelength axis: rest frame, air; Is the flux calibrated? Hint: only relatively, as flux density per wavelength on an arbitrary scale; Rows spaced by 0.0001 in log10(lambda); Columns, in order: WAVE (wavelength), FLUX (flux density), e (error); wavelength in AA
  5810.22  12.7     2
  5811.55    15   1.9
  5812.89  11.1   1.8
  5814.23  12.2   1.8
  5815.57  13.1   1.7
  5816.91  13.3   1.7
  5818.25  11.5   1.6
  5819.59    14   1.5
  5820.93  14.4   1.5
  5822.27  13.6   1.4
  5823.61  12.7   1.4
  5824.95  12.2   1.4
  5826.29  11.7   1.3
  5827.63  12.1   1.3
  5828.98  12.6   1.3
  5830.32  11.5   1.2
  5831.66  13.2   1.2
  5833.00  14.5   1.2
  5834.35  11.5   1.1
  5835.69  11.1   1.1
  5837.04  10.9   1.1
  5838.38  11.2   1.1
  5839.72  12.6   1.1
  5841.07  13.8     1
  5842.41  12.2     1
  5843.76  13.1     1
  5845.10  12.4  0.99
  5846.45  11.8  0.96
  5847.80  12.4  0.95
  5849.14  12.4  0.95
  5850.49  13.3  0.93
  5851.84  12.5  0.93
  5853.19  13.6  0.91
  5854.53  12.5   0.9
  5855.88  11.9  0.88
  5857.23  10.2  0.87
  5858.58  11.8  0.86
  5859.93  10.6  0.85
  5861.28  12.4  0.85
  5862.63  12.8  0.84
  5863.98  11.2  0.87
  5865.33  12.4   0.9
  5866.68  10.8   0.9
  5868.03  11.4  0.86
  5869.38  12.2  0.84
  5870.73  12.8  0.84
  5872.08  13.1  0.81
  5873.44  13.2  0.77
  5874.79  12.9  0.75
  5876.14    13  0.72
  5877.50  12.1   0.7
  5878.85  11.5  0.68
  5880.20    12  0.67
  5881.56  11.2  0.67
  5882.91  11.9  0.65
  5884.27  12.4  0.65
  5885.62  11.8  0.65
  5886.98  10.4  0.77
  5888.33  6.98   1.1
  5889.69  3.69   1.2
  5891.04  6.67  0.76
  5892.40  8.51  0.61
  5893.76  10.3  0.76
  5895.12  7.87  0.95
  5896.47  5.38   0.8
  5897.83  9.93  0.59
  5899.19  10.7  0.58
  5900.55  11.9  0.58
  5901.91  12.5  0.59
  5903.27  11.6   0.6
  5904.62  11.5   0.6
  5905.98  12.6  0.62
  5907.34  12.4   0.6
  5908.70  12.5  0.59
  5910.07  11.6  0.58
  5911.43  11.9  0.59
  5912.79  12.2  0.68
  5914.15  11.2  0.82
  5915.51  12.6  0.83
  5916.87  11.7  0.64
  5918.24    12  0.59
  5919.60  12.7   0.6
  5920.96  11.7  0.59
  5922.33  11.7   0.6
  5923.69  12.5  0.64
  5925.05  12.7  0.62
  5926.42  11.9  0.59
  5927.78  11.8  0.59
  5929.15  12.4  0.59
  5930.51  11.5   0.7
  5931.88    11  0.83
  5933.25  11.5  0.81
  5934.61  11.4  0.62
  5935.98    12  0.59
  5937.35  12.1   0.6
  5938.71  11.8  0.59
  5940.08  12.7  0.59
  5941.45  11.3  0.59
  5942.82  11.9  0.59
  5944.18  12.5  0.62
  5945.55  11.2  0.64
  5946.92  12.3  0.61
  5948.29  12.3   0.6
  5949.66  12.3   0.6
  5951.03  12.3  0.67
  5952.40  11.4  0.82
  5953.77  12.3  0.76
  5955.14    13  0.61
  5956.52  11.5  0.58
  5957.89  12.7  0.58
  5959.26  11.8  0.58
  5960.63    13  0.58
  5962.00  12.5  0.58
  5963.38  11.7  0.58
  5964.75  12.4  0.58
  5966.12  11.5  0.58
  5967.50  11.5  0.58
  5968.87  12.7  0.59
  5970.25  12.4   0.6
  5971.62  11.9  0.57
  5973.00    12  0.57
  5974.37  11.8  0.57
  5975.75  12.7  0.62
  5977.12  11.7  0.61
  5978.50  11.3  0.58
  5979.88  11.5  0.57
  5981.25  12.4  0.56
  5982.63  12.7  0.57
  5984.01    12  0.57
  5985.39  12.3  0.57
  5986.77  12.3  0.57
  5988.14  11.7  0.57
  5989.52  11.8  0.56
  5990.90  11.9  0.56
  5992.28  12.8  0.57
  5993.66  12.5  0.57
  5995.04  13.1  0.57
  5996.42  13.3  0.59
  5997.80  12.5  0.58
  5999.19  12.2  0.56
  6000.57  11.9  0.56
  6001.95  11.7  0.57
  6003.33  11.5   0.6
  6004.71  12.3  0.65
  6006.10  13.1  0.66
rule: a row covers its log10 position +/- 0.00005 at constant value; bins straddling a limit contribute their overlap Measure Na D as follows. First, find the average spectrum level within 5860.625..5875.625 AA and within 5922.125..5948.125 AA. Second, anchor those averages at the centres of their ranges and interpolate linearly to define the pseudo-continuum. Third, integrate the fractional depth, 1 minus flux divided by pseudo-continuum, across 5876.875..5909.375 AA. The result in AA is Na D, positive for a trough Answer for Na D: 4.8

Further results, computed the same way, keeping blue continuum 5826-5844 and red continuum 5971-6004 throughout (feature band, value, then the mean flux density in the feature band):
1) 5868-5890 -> 1.42 AA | 11.5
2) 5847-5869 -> 0.44 AA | 12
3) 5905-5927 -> 0.17 AA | 12.1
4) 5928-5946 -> 0.57 AA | 11.8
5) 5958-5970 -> -0.01 AA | 12.2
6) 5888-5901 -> 4.32 AA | 8.16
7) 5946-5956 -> -0.05 AA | 12.2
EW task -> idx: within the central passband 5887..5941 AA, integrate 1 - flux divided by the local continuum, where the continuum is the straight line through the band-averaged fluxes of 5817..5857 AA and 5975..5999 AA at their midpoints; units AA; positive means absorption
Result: 6.0 AA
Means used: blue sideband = 12.5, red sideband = 12.3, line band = 11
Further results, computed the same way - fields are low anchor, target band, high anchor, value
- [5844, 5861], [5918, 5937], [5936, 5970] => 0.3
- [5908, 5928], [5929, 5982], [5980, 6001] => 0.9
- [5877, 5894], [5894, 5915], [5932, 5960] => -0.9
